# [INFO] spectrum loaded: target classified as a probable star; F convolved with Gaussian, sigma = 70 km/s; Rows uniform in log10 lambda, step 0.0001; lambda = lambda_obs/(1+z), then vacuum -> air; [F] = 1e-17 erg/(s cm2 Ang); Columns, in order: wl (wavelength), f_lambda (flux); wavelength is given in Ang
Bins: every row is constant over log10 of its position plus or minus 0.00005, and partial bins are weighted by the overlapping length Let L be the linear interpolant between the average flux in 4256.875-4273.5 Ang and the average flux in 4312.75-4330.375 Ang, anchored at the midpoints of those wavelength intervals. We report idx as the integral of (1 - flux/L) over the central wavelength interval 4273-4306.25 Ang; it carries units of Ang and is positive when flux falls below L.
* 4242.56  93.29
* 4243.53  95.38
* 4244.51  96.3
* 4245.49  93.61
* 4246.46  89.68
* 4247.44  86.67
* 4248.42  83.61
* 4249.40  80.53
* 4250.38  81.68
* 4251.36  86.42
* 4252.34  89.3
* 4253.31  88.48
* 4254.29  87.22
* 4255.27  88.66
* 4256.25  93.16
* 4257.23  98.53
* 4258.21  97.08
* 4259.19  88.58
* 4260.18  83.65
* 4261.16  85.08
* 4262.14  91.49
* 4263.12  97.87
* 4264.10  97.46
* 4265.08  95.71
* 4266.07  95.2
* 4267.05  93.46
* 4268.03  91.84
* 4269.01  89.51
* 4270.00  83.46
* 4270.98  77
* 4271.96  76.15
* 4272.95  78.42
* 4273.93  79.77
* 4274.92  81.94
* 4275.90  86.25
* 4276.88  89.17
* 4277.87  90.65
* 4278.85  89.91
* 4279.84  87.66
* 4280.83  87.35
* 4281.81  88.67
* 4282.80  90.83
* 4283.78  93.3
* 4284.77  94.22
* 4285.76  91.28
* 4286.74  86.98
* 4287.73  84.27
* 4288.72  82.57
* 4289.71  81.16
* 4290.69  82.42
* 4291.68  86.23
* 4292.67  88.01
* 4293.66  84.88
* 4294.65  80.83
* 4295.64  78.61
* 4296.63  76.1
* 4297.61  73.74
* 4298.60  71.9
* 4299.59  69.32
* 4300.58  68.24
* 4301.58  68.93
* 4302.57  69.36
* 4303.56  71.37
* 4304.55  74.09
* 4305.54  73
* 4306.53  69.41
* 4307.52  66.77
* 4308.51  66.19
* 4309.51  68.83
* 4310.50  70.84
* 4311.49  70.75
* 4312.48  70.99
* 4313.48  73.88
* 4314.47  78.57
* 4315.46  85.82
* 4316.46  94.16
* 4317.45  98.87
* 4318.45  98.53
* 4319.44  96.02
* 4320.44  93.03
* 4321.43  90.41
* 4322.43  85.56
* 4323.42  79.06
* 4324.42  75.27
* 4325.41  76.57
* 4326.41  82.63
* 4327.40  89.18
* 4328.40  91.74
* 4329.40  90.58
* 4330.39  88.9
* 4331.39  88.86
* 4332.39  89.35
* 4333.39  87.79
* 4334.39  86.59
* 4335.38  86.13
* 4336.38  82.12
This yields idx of 2.5 Ang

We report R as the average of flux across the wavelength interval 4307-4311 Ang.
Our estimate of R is 68.2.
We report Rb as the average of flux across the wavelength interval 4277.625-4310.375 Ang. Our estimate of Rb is 79.7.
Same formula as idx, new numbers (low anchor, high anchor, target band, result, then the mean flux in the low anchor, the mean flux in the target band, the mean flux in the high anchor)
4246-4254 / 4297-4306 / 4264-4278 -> -1.2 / 85.8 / 86.7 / 71.2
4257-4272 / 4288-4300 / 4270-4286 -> -0.2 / 90.4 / 86.2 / 79.8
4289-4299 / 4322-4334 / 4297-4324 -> 1.7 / 80.6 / 77.7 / 85.5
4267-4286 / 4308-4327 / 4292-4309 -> 2.1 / 86.8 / 73.7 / 81.9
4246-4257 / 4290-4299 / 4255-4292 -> -2.0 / 87.1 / 88.3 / 80.5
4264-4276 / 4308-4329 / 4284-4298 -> 0.1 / 86.3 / 83.9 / 82.7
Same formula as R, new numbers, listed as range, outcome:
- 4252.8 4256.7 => 89.5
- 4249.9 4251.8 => 83.9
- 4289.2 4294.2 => 84.5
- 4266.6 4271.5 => 87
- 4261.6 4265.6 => 95.5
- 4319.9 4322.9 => 89.6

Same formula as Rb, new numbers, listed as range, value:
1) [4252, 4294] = 88.3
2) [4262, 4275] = 87.9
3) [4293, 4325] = 78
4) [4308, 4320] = 81.1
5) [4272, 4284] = 86.4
